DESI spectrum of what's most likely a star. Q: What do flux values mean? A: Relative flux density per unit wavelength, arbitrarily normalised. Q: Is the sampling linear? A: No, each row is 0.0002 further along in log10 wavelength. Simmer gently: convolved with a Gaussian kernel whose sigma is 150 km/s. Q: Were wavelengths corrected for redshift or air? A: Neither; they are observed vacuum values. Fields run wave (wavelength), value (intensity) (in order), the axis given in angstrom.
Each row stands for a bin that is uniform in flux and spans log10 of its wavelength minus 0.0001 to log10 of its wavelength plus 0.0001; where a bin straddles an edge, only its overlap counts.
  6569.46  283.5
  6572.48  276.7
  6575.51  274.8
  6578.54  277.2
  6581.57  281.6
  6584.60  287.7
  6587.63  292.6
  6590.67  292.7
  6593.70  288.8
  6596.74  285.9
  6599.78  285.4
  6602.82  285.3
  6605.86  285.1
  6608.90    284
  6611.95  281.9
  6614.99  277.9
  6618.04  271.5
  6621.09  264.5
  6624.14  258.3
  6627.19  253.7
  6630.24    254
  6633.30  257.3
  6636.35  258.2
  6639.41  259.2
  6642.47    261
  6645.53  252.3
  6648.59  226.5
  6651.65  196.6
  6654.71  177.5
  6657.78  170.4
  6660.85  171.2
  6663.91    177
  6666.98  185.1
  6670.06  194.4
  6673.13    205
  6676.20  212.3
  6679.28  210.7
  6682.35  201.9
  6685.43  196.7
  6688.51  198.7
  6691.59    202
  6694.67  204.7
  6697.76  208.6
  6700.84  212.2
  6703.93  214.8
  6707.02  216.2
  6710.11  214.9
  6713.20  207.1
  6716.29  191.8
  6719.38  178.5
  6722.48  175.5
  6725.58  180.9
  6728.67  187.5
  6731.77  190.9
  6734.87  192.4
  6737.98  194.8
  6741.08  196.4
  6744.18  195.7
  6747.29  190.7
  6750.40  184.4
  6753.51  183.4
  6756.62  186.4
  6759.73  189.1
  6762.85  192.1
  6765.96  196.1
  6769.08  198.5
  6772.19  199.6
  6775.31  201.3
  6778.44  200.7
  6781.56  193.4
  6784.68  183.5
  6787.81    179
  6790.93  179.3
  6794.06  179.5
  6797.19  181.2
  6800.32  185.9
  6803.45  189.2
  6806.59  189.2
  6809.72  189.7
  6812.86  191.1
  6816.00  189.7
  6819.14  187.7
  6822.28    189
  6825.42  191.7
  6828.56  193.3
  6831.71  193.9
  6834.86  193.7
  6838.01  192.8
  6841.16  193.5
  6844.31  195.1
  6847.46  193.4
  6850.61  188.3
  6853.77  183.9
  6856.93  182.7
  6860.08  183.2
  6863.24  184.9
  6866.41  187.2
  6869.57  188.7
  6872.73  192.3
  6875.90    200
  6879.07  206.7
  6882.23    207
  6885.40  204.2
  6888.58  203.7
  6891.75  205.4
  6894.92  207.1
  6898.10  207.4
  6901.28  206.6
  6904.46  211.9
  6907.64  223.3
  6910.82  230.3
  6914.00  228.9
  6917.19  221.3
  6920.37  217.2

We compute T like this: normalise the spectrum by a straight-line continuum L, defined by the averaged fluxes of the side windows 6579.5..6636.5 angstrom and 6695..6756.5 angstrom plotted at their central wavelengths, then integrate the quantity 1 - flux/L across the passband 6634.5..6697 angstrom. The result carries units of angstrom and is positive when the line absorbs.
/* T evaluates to 7.6 angstrom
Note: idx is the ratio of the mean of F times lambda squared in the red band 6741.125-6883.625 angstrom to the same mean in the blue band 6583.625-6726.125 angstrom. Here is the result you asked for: 0.9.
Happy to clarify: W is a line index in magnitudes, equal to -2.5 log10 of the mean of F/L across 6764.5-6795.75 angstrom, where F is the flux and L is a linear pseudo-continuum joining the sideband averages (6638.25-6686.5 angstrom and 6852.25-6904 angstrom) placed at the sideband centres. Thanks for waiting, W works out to 0.06 mag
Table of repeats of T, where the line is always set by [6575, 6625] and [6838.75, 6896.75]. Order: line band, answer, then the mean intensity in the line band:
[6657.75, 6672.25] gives 4.4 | 182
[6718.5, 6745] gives 5.6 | 188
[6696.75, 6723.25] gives 4.6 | 203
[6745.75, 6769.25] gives 4.2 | 190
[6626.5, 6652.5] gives 2.0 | 248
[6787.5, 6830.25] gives 5.3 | 187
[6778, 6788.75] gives 1.6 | 189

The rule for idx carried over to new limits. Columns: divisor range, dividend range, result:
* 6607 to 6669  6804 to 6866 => 0.85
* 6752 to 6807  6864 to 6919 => 1.13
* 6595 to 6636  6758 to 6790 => 0.74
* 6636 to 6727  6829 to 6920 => 1.04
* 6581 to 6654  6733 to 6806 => 0.74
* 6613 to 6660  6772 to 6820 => 0.82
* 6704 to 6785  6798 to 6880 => 1.01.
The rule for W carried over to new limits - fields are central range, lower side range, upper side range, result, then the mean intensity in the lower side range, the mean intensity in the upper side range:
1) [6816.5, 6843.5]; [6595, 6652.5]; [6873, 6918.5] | 0.17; 264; 211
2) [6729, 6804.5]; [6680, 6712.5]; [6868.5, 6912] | 0.09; 207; 207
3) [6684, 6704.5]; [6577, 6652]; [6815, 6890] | 0.19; 270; 193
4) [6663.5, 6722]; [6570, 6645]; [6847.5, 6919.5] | 0.24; 275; 203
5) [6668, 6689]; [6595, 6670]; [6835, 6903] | 0.16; 244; 196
